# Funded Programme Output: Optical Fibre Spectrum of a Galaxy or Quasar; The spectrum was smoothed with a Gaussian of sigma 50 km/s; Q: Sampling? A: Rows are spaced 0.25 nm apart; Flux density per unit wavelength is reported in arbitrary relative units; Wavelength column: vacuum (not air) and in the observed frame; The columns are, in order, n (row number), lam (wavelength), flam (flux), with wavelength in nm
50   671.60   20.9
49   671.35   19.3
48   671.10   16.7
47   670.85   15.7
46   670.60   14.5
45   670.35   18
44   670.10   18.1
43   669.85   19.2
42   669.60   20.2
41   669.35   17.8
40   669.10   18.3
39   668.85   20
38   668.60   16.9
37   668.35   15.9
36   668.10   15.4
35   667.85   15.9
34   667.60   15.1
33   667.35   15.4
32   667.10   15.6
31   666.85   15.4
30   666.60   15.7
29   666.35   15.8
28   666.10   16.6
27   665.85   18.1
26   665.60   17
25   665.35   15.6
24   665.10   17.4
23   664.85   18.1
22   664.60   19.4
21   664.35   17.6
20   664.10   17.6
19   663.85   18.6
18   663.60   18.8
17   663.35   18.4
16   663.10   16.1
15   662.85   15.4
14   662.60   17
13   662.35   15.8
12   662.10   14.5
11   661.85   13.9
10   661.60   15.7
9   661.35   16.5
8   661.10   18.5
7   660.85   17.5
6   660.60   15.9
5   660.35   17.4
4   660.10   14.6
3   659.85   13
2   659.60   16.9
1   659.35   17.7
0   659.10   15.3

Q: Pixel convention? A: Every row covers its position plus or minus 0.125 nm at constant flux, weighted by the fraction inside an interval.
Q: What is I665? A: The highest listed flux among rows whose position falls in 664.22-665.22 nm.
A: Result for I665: 19.4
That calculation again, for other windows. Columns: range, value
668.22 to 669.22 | 20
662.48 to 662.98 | 17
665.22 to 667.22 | 18.1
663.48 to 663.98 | 18.8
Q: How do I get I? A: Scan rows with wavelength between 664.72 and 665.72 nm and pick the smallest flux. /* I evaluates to 15.6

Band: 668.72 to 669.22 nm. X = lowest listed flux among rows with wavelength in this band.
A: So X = 18.3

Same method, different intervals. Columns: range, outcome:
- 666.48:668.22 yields 15.1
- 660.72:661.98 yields 13.9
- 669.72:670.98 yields 14.5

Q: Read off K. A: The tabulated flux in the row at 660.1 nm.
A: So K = 14.6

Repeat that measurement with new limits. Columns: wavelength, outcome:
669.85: 19.2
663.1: 16.1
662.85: 15.4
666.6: 15.7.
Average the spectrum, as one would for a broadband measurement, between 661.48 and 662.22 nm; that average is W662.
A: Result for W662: 14.7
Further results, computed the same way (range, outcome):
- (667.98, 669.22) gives 17.3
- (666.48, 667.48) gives 15.5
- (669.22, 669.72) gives 19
